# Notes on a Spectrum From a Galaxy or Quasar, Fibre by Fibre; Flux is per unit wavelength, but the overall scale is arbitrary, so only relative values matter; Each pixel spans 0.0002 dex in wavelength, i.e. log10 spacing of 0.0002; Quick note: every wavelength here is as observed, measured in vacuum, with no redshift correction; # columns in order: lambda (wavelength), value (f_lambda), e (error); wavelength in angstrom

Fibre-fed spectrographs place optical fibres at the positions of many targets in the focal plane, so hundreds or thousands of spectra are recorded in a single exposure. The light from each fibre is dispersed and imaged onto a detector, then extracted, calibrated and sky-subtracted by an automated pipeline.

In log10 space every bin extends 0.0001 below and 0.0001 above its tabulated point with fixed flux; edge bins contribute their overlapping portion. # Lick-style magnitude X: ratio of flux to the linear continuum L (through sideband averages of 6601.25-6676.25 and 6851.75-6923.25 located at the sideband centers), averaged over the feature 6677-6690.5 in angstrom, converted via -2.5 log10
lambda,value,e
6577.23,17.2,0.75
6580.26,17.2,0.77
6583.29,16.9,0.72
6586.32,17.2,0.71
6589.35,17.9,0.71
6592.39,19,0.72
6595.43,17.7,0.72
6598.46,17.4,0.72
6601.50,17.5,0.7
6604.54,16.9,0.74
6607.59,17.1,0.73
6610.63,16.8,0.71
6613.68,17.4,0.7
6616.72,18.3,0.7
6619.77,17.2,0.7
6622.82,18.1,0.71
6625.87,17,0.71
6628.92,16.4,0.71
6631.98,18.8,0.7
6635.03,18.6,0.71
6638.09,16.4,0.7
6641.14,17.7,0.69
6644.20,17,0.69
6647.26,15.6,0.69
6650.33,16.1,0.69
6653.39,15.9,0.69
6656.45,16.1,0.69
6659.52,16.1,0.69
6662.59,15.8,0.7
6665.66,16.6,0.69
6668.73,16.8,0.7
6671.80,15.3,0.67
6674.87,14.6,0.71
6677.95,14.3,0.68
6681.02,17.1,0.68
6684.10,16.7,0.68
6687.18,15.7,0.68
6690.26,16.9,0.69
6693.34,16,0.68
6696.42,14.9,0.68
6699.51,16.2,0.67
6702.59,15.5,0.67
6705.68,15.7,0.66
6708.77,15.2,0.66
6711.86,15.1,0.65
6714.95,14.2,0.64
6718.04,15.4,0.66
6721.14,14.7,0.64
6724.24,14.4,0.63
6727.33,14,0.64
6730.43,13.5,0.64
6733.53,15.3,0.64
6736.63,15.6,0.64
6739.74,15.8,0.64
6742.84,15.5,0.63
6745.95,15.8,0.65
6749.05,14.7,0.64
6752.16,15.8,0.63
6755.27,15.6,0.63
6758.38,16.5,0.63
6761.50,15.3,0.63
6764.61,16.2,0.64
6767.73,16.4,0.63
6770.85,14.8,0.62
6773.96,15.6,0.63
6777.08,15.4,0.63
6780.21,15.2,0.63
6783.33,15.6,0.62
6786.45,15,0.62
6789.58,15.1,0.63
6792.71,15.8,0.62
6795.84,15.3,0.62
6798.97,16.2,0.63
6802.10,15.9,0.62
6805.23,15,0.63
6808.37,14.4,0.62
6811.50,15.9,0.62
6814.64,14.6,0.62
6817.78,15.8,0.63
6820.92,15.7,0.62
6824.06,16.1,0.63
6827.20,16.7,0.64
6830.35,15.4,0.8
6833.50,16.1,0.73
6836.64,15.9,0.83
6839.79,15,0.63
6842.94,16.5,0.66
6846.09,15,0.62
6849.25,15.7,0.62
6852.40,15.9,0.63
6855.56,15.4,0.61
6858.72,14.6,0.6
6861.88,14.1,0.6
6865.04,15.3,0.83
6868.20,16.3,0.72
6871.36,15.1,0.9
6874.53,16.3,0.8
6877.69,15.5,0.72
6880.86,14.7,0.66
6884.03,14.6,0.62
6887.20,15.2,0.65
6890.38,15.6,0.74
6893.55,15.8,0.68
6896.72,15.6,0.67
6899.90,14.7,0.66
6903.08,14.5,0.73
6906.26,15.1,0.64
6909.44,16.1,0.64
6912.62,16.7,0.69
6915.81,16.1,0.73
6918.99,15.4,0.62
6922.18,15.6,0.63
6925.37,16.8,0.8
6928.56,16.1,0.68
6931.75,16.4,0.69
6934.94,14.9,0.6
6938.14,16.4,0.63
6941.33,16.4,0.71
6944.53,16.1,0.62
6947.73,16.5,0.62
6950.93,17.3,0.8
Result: 0.03 mag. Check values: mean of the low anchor 16.8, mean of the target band 16.2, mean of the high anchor 15.4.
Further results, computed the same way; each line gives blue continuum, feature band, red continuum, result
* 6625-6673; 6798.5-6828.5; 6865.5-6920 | 0.02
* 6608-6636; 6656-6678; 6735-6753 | 0.07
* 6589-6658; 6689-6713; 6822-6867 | 0.07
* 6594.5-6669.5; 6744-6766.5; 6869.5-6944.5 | 0.05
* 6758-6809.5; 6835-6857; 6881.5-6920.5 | -0.01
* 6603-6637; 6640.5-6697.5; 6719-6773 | 0.04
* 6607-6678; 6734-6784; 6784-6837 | 0.02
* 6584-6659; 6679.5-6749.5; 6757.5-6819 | 0.06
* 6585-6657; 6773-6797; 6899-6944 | 0.08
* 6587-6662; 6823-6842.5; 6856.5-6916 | -0.01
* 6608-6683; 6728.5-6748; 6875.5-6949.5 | 0.08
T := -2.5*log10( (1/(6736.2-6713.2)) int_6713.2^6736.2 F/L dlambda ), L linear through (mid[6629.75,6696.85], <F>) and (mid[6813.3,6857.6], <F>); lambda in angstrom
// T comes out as 0.11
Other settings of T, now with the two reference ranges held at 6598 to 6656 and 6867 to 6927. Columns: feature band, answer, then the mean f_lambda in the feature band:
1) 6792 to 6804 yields 0.02 mag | 15.8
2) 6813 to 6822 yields 0.05 mag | 15.3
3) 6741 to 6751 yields 0.07 mag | 15.4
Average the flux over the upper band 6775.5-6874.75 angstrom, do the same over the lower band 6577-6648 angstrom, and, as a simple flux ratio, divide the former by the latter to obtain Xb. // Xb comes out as 0.9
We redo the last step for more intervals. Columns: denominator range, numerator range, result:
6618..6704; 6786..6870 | 0.95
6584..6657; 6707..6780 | 0.88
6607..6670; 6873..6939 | 0.92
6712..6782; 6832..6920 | 1.01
